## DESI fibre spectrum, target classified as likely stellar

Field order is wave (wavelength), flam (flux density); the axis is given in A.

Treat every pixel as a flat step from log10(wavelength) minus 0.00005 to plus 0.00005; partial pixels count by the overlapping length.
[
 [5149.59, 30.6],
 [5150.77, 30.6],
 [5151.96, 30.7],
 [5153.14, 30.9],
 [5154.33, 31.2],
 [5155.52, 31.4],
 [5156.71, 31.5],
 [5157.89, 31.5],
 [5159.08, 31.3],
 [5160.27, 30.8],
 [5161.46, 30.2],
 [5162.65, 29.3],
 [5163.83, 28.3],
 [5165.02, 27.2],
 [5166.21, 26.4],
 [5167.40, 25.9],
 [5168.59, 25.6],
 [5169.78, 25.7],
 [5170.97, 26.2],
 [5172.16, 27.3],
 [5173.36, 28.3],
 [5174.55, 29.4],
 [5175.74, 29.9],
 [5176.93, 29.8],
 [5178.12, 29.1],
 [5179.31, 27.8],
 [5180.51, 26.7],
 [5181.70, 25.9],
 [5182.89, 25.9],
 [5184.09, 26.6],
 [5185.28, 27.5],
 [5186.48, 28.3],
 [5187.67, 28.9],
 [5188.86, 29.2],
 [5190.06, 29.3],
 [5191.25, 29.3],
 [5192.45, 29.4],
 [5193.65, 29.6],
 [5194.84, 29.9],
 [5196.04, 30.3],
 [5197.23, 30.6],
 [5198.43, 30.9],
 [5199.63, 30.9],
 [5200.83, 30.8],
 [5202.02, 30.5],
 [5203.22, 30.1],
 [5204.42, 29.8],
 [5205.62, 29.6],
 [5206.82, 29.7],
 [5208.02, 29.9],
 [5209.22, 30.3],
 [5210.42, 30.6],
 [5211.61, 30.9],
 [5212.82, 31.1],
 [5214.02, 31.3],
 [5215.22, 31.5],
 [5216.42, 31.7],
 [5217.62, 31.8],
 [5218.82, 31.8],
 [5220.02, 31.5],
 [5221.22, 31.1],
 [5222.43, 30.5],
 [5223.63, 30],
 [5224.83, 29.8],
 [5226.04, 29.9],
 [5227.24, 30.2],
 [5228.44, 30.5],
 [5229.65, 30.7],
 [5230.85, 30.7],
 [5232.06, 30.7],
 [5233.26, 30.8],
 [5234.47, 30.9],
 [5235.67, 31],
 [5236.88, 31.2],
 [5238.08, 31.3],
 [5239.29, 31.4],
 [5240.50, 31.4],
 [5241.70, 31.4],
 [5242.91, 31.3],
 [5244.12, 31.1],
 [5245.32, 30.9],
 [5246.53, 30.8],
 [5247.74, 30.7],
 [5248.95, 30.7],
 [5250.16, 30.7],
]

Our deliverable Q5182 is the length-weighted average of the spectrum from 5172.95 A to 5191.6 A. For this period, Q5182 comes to 28.2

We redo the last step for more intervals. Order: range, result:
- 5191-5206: 30.1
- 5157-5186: 28.1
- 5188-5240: 30.5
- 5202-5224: 30.7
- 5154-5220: 29.4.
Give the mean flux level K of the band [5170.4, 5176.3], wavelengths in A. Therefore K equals 28.2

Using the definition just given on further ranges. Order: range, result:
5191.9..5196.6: 29.8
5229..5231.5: 30.6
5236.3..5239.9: 31.3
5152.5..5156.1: 31.2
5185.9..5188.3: 28.7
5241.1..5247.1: 31.1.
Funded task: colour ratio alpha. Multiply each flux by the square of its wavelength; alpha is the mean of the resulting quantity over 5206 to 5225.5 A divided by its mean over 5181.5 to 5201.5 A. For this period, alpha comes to 1.1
